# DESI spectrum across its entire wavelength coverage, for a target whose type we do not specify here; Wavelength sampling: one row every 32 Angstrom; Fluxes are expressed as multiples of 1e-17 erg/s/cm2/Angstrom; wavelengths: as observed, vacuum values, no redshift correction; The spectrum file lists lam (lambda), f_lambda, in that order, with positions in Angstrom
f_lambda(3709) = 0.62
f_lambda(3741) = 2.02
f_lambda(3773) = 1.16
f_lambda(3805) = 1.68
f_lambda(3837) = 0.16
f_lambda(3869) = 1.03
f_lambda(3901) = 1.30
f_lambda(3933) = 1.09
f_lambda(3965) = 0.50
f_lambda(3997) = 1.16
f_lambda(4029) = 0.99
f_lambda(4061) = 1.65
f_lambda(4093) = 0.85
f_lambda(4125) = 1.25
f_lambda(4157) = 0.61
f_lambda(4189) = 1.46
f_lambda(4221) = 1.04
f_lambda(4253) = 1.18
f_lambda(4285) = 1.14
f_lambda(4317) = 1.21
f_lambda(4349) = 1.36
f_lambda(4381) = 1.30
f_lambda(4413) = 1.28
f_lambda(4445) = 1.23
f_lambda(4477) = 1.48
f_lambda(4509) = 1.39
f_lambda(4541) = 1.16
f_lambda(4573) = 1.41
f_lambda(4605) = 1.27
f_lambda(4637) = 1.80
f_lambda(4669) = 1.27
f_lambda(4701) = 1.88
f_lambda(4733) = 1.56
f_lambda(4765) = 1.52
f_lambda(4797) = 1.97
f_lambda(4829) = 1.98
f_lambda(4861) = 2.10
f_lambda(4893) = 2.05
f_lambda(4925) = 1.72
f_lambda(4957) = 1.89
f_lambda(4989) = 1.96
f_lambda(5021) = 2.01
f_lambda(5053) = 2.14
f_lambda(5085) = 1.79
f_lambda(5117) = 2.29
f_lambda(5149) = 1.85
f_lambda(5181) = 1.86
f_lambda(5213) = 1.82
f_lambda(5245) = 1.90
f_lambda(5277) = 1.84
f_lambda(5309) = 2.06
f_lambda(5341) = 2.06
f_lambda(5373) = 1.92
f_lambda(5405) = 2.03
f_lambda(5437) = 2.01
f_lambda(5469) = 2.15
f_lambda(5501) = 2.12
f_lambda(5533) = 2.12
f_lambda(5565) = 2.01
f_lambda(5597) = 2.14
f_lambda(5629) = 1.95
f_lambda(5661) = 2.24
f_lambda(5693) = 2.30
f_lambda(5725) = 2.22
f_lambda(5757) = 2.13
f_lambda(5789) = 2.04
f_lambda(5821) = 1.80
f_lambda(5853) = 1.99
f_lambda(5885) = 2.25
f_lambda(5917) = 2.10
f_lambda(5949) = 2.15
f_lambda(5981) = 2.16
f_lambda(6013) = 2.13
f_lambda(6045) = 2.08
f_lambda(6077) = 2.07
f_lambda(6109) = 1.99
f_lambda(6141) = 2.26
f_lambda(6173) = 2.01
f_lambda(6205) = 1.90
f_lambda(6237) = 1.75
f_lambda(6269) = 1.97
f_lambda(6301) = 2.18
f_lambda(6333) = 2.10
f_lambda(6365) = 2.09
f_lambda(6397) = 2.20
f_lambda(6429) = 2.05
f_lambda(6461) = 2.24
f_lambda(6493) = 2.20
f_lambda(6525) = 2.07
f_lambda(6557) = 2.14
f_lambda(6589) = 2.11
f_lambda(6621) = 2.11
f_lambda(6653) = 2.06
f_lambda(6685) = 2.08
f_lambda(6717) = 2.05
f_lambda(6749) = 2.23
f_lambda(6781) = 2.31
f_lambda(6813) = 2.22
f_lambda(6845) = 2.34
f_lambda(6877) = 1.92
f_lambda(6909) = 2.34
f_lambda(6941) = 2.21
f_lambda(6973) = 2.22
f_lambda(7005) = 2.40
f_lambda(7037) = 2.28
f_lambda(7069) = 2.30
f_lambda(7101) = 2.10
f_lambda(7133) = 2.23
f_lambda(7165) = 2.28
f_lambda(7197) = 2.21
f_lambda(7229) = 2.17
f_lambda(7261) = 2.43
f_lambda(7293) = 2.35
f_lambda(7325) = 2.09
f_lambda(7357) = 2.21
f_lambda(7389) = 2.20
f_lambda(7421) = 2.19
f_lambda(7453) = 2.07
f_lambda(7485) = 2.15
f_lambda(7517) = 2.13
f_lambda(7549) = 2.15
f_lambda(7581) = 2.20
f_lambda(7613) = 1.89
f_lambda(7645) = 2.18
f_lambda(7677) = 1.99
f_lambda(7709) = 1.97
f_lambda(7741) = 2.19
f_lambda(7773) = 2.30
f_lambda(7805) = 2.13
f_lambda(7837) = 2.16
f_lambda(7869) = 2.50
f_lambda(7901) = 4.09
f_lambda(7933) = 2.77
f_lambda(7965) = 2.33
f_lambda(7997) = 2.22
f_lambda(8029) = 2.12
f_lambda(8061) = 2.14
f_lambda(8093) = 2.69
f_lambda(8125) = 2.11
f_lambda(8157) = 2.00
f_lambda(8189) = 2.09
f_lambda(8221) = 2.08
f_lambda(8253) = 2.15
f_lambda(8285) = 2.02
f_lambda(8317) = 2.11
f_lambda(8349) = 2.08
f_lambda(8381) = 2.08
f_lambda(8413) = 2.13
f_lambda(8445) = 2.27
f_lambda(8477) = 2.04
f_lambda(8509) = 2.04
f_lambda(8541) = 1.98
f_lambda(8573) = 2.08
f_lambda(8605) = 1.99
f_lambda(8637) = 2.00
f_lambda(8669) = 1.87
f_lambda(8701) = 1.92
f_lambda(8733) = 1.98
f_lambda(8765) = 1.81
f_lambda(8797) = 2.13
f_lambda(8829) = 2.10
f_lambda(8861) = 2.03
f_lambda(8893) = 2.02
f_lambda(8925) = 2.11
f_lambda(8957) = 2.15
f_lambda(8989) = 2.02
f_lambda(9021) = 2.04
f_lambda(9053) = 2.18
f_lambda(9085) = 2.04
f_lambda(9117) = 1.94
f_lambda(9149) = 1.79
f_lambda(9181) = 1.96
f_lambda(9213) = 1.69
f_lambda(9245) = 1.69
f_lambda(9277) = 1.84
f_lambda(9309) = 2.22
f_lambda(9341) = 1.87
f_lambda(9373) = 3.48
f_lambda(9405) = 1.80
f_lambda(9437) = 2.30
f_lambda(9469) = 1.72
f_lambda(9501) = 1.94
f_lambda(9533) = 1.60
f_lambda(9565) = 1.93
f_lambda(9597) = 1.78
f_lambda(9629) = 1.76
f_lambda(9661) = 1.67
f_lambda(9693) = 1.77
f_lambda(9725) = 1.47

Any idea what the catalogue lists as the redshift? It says 0.20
